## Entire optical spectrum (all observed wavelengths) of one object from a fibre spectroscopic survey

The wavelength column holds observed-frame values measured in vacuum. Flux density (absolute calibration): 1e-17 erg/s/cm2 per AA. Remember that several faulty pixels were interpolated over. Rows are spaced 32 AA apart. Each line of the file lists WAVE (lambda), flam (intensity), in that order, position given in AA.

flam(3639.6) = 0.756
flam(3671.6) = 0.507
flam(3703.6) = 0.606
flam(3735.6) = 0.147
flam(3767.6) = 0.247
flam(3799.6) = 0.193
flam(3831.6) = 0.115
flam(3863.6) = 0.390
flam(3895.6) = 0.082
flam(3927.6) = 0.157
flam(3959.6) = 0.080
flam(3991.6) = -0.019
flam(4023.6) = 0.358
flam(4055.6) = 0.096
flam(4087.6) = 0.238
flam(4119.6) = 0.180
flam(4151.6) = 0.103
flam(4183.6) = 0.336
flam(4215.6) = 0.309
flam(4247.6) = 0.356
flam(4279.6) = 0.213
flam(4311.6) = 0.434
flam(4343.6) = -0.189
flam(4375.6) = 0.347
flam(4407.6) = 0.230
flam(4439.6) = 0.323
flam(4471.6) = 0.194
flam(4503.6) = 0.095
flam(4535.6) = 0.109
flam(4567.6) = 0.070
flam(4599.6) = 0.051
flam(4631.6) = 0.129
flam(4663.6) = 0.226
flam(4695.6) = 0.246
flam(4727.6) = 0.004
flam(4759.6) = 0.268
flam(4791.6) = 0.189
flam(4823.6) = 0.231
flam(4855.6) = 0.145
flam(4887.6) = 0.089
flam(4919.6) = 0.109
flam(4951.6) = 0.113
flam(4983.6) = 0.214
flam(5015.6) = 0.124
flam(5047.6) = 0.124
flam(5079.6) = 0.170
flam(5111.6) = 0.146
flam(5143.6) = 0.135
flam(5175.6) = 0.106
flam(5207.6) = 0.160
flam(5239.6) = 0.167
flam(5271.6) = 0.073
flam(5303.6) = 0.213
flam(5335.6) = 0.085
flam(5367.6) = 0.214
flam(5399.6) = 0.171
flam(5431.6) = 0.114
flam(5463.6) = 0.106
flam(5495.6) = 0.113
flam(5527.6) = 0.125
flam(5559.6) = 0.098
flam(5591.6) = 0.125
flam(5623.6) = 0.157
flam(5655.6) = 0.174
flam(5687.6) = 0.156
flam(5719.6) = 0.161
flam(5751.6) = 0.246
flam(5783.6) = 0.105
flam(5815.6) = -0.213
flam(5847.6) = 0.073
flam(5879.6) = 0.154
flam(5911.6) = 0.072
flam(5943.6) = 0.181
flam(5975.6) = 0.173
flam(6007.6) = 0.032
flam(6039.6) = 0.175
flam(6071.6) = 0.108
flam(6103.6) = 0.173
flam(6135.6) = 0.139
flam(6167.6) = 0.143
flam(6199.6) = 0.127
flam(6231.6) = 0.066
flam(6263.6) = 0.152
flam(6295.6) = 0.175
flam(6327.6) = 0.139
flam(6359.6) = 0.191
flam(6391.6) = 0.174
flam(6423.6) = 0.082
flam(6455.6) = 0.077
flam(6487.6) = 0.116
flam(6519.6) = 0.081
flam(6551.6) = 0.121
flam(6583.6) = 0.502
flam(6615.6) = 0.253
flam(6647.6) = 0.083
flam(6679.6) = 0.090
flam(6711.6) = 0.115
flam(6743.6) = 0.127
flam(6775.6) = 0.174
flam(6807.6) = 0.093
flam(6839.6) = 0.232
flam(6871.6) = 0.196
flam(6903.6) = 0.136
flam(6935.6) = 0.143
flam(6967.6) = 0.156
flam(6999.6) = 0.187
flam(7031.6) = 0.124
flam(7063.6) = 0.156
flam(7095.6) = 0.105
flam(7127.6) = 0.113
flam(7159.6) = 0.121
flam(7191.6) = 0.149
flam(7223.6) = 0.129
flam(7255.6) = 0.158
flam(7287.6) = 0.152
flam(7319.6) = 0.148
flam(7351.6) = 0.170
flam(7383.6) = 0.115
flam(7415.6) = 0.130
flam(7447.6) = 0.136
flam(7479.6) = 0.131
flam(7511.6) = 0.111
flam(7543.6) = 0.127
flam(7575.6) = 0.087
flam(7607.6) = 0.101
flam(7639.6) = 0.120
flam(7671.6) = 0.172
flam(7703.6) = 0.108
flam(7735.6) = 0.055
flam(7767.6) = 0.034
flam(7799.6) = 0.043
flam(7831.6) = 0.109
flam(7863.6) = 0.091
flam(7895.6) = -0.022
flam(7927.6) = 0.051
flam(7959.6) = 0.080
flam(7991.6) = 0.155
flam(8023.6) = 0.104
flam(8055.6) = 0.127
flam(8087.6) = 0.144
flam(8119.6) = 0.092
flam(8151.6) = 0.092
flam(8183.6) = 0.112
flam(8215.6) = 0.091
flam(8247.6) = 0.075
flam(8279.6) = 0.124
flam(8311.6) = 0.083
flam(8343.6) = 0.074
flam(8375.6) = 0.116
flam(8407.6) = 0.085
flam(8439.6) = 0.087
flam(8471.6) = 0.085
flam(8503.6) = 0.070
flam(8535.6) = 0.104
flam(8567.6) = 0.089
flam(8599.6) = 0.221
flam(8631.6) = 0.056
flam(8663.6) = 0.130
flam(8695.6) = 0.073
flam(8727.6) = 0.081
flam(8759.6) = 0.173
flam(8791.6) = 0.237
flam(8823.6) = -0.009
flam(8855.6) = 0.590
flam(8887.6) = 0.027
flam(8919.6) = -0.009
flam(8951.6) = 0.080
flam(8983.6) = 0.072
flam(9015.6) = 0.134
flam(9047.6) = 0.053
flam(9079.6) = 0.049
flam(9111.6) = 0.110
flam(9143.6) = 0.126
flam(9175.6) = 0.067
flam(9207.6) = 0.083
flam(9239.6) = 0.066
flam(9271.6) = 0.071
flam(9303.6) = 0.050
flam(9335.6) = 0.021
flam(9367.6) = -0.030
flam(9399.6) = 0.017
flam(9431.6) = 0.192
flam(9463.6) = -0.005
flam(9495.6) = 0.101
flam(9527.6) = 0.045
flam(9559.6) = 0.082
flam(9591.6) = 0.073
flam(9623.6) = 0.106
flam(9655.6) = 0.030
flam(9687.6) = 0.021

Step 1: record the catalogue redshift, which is 0.77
